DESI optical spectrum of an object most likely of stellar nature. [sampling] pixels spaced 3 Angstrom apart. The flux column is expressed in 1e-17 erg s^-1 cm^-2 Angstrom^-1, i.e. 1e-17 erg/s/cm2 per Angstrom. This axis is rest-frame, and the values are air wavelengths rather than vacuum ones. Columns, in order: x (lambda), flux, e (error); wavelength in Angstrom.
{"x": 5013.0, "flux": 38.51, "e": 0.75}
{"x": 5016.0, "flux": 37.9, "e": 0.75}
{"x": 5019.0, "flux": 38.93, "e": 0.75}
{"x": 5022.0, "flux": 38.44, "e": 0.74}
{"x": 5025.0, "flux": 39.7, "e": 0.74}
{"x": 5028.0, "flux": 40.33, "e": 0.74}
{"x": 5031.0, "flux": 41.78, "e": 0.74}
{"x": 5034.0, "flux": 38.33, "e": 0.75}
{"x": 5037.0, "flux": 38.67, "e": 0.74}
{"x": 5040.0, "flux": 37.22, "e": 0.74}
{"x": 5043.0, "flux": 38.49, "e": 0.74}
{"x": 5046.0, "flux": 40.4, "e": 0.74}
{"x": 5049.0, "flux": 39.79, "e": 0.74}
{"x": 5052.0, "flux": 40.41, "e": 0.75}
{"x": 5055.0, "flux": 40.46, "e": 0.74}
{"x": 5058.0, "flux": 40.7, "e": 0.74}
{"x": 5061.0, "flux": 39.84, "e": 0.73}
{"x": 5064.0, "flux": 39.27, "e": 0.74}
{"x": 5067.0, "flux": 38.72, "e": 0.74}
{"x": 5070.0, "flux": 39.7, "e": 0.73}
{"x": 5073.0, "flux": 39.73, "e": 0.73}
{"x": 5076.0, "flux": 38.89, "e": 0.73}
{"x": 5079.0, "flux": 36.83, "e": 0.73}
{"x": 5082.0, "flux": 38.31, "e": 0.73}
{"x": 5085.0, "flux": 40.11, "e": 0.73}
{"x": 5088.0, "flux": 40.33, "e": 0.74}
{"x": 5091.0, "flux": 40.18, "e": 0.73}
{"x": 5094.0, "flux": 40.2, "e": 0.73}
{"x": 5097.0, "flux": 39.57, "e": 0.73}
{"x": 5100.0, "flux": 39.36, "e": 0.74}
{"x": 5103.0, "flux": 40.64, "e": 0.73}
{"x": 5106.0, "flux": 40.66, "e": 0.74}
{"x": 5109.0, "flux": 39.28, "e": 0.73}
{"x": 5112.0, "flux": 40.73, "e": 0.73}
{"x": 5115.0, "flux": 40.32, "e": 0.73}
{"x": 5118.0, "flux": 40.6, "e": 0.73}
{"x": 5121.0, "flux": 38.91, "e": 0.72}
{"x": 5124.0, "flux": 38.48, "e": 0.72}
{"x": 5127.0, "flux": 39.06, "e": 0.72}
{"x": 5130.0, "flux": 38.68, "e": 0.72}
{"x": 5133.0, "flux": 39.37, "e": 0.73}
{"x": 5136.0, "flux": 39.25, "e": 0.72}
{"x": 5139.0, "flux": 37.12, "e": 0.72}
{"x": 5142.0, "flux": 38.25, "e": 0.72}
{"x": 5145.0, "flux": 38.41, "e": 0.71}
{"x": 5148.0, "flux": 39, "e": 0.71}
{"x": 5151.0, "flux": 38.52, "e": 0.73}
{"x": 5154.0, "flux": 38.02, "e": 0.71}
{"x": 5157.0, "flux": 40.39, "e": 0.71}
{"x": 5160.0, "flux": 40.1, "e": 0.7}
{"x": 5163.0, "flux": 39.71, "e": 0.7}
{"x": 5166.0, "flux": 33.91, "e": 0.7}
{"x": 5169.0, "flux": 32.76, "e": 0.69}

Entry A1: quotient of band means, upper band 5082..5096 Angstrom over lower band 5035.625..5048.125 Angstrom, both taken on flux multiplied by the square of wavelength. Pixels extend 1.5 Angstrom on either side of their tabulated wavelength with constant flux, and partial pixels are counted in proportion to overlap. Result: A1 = 1.05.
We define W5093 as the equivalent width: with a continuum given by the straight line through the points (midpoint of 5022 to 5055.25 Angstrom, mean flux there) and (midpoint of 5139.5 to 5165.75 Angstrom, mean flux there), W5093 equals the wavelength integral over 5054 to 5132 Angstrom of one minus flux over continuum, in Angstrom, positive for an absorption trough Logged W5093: -0.9 Angstrom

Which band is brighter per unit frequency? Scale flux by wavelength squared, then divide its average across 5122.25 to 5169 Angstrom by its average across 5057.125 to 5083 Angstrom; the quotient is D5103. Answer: 1.01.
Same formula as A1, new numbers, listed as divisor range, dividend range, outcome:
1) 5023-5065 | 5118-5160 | 1.02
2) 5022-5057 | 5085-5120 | 1.04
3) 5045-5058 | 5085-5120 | 1.02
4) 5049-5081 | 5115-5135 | 1.02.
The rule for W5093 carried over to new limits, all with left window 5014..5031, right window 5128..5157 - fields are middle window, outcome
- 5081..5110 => -0.8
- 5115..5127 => -0.2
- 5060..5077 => -0.1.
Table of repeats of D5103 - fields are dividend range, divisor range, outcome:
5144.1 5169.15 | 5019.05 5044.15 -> 1.02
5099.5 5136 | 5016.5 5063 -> 1.03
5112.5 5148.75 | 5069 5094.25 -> 1.01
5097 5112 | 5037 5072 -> 1.03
